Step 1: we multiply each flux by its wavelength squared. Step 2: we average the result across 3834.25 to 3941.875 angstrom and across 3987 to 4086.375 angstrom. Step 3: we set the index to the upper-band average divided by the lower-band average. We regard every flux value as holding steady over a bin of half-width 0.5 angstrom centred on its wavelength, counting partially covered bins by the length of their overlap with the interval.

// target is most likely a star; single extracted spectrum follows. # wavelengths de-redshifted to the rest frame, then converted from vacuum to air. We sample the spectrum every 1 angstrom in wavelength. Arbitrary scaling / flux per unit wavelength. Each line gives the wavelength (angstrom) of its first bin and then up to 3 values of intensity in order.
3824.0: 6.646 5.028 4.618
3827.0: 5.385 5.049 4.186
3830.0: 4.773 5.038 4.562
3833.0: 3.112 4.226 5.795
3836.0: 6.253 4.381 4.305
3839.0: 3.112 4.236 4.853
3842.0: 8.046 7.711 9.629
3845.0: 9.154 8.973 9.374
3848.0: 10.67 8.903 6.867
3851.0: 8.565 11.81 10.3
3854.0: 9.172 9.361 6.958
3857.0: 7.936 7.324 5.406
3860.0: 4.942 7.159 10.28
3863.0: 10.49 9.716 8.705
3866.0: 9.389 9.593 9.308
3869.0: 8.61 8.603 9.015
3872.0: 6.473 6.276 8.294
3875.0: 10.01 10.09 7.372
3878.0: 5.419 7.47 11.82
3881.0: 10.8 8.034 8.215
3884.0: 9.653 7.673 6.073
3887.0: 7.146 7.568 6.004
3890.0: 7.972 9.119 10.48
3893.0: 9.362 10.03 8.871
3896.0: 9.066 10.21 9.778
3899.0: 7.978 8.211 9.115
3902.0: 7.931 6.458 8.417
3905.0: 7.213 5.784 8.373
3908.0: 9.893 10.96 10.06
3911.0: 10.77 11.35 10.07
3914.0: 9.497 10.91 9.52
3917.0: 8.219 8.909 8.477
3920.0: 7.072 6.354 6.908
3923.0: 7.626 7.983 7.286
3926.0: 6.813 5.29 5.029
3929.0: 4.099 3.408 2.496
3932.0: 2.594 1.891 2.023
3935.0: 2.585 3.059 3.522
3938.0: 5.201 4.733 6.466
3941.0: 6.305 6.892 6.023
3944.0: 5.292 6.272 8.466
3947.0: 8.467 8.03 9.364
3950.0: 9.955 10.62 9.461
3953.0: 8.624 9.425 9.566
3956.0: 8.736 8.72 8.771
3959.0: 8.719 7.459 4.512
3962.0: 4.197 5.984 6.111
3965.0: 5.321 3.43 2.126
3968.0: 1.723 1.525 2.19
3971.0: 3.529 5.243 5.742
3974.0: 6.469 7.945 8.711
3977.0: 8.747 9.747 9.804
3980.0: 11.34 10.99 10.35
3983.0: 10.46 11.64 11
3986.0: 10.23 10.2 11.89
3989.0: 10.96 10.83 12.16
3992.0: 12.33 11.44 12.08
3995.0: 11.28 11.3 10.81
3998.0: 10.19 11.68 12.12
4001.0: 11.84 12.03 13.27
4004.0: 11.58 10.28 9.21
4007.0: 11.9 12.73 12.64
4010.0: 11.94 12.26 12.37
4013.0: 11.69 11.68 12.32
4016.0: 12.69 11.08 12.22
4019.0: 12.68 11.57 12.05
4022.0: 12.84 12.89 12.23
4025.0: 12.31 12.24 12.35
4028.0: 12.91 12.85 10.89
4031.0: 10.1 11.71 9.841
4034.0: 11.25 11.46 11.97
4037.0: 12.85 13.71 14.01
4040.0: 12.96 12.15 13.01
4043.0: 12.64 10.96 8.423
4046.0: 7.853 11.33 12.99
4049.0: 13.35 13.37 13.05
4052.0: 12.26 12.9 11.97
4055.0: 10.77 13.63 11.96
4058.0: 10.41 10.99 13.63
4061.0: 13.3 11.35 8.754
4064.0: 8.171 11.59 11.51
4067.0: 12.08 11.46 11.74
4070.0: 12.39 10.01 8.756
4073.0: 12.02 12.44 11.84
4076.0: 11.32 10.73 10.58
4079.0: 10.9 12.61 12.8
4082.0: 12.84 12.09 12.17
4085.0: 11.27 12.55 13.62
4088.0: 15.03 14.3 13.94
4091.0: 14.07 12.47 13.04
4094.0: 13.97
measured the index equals 1.66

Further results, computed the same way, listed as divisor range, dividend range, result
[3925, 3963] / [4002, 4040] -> 1.98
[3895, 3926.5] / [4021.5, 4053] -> 1.49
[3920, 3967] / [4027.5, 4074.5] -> 1.97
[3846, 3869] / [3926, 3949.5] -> 0.61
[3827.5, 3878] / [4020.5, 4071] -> 1.75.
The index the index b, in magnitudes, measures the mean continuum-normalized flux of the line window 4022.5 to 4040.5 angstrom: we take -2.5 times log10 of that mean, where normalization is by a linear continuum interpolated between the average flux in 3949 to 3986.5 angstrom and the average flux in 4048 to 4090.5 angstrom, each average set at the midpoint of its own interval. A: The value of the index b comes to -0.17 mag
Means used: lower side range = 7.57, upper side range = 12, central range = 12.1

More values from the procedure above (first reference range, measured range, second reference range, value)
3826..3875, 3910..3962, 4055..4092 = 0.273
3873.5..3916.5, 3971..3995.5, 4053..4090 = 0.043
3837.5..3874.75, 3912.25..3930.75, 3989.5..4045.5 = 0.282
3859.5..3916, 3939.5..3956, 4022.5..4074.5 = 0.215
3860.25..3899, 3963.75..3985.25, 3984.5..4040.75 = 0.493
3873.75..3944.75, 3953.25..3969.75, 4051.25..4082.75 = 0.412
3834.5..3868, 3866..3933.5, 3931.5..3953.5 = -0.150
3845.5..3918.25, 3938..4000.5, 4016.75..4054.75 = 0.274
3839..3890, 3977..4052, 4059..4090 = -0.085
